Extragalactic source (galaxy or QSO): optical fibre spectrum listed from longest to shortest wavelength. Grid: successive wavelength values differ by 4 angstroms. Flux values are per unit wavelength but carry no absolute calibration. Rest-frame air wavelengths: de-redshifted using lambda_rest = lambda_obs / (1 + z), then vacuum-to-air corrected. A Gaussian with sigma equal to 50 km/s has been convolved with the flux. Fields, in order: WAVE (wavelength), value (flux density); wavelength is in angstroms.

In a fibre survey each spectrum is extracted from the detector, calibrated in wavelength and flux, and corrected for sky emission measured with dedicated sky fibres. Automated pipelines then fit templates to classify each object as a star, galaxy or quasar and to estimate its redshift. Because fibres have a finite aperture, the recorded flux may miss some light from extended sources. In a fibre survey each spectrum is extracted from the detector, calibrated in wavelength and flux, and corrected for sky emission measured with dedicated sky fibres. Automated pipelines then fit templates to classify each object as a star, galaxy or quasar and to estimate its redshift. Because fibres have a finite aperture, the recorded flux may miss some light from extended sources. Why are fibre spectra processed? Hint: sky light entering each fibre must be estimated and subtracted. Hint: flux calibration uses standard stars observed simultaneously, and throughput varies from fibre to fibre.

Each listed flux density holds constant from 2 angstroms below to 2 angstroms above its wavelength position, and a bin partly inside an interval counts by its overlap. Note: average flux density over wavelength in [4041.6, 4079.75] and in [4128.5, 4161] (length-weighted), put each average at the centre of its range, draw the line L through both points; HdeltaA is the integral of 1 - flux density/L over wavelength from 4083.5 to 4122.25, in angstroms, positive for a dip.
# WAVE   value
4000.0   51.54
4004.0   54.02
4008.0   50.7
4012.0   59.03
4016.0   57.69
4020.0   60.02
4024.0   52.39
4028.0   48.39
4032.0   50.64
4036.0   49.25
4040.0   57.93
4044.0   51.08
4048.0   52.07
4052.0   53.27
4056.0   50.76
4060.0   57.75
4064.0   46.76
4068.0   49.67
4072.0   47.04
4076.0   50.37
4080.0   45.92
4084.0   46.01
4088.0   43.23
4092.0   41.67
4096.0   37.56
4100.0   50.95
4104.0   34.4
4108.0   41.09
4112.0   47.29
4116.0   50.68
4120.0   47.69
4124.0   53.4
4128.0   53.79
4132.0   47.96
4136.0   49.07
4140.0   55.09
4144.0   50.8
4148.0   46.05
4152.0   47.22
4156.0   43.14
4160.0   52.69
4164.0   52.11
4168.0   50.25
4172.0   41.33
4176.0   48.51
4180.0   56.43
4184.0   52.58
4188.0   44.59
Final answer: 4.6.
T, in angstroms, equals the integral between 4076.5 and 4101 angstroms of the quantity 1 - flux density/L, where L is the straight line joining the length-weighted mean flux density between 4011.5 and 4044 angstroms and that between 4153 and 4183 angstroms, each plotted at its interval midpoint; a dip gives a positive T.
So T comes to 3.6 angstroms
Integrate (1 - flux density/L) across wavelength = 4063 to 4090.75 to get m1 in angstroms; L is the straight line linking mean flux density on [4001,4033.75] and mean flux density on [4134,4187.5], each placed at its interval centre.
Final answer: 2.8 angstroms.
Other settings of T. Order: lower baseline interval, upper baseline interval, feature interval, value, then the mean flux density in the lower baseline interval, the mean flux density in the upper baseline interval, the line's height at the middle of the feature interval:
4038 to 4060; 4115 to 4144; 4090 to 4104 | 2.67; 53.5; 51.1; 52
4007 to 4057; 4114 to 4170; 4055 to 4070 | 0.35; 53.4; 50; 52.5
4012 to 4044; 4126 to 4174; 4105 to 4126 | 1.28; 53.9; 49.1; 50.5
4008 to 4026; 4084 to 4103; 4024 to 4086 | -0.90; 56.6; 43.2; 49.9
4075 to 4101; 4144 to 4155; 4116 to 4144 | -2.90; 44.7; 47.1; 46.3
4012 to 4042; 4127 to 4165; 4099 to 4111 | 2.19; 54.1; 49.6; 51.2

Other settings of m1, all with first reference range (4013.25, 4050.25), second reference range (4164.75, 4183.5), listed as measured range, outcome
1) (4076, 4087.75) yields 1.3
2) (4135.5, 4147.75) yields -0.2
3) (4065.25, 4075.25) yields 0.7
